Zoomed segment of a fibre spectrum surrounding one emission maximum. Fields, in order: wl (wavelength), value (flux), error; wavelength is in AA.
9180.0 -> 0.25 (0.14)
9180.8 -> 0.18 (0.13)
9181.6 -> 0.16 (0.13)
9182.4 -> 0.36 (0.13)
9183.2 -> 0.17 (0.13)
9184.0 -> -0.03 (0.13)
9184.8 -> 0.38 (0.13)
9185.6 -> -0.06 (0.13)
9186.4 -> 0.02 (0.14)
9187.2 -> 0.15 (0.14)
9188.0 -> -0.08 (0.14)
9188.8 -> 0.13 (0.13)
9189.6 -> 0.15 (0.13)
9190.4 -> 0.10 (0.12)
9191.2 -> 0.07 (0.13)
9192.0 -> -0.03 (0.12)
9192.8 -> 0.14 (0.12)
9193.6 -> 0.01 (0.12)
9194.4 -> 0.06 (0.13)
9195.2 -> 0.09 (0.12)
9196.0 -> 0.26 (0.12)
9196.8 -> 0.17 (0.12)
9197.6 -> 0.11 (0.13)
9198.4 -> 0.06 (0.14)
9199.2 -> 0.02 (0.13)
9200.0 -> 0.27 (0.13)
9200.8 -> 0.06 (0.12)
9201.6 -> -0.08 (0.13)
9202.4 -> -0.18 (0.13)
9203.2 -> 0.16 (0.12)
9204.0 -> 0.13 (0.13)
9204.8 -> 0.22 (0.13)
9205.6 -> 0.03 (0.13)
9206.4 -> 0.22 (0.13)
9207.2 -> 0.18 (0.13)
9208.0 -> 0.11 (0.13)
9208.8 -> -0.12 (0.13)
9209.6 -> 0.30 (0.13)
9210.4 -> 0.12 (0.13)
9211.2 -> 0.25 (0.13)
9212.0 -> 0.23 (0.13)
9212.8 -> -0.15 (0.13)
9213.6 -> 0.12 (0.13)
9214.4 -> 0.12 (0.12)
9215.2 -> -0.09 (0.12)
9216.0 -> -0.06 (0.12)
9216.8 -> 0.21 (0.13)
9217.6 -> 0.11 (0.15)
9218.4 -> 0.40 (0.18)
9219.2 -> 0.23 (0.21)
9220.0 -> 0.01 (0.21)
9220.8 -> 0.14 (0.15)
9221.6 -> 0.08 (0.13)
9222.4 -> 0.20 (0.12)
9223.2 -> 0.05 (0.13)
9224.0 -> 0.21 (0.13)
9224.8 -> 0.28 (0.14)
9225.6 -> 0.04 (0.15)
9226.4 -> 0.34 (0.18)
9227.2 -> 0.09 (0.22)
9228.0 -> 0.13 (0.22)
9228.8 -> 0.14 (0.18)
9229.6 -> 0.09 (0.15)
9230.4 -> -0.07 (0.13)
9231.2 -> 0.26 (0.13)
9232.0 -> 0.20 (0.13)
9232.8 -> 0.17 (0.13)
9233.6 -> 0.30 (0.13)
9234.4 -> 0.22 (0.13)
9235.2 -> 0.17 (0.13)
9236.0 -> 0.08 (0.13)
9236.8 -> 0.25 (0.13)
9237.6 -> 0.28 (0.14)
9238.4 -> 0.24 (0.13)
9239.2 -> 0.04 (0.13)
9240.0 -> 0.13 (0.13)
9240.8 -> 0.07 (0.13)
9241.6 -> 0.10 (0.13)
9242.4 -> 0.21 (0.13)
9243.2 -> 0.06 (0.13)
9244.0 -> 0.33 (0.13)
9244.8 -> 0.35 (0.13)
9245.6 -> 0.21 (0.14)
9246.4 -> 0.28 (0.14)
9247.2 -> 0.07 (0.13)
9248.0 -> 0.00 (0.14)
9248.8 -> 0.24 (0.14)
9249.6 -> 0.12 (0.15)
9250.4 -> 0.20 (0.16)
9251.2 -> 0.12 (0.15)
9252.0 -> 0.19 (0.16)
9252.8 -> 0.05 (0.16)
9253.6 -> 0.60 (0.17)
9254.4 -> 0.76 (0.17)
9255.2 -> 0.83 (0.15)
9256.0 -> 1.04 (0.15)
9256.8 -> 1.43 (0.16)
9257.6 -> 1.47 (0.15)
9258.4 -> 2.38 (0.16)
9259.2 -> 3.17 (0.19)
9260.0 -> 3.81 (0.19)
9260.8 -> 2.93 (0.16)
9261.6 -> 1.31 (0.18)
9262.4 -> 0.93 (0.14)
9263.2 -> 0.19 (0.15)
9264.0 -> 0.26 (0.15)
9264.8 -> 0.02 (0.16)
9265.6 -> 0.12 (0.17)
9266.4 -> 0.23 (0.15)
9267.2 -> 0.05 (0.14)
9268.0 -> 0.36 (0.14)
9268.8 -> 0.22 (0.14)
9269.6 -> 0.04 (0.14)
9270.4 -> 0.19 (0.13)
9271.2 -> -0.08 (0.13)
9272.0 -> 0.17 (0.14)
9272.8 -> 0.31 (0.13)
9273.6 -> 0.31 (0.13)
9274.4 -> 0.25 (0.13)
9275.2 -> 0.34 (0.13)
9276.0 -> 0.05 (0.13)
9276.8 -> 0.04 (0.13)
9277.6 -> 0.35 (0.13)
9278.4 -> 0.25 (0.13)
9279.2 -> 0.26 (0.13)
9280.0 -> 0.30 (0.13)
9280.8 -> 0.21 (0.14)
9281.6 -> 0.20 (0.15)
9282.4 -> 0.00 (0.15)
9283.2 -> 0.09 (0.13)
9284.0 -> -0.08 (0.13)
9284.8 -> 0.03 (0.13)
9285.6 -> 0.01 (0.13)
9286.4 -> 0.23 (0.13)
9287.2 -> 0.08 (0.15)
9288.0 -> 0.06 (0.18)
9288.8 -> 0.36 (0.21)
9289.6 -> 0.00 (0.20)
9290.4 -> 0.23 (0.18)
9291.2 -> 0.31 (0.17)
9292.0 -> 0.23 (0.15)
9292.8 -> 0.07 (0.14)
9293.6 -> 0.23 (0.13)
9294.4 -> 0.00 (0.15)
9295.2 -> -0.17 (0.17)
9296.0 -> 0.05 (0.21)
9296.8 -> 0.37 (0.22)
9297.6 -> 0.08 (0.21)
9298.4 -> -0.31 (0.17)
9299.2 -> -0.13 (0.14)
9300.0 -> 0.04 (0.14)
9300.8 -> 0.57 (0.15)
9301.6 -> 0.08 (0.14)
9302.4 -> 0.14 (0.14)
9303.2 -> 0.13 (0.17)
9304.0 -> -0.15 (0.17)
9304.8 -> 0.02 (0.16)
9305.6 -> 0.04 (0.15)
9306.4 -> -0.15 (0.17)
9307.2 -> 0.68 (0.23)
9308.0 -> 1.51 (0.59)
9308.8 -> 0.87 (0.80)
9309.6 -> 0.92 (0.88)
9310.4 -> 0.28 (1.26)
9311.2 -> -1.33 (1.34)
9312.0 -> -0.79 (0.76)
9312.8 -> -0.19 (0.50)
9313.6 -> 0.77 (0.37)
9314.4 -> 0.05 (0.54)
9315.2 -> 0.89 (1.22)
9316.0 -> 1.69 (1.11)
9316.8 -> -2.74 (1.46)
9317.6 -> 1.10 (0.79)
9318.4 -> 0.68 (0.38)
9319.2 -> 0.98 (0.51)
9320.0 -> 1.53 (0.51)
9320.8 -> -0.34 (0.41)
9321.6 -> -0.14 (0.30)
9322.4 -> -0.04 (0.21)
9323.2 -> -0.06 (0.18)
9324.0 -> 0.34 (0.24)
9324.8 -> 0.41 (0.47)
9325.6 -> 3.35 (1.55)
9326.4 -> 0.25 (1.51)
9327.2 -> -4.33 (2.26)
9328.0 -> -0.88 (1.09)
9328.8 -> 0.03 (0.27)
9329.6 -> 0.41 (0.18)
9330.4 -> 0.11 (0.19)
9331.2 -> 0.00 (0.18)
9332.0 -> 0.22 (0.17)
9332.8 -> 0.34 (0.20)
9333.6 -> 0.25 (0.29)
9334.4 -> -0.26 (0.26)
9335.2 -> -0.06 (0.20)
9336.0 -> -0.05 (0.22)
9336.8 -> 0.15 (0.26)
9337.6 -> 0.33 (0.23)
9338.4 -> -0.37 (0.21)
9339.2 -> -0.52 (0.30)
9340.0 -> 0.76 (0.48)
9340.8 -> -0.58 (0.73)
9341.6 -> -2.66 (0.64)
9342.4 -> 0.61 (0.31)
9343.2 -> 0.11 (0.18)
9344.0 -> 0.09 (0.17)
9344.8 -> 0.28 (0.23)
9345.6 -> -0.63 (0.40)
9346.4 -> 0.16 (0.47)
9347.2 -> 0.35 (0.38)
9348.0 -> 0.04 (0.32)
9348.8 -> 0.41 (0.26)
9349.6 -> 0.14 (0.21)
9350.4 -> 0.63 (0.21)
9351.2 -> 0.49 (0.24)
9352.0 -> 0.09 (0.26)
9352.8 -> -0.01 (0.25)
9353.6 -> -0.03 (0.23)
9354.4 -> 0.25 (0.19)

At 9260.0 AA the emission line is [O III]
